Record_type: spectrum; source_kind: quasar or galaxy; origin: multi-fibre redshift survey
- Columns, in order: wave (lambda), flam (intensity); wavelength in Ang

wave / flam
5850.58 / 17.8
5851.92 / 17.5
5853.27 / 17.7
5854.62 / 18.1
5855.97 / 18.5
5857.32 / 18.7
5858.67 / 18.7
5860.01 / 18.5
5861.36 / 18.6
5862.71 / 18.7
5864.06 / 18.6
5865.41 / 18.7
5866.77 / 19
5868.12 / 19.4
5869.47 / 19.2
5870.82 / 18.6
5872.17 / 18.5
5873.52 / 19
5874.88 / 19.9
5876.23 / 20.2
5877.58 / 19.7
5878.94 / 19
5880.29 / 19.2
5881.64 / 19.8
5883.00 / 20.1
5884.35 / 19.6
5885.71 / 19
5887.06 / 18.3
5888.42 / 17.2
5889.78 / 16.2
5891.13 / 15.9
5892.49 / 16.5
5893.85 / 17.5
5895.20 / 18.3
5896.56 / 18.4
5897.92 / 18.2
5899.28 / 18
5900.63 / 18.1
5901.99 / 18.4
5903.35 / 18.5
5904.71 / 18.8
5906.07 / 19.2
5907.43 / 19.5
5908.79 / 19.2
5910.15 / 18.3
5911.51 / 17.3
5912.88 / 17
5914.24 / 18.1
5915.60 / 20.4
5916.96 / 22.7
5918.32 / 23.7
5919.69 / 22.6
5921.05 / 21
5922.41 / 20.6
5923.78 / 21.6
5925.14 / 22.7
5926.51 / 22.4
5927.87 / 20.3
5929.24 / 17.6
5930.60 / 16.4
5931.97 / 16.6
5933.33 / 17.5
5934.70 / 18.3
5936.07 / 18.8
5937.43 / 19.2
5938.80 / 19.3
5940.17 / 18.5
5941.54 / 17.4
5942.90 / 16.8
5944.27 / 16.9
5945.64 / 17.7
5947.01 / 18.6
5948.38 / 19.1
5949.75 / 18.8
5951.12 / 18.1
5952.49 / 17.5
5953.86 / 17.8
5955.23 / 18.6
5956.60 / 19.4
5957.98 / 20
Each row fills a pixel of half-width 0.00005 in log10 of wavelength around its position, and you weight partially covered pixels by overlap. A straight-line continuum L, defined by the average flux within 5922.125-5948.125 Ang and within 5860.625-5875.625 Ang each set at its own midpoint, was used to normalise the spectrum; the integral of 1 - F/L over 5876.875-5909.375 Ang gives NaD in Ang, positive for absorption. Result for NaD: 0.7 Ang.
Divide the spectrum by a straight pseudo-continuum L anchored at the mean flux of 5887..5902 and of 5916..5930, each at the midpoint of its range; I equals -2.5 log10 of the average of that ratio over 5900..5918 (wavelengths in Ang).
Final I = 0.03 mag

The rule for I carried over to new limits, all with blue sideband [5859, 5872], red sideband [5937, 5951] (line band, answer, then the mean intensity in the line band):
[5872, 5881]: -0.04 mag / 19.4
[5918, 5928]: -0.19 mag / 21.9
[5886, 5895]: 0.09 mag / 17.1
